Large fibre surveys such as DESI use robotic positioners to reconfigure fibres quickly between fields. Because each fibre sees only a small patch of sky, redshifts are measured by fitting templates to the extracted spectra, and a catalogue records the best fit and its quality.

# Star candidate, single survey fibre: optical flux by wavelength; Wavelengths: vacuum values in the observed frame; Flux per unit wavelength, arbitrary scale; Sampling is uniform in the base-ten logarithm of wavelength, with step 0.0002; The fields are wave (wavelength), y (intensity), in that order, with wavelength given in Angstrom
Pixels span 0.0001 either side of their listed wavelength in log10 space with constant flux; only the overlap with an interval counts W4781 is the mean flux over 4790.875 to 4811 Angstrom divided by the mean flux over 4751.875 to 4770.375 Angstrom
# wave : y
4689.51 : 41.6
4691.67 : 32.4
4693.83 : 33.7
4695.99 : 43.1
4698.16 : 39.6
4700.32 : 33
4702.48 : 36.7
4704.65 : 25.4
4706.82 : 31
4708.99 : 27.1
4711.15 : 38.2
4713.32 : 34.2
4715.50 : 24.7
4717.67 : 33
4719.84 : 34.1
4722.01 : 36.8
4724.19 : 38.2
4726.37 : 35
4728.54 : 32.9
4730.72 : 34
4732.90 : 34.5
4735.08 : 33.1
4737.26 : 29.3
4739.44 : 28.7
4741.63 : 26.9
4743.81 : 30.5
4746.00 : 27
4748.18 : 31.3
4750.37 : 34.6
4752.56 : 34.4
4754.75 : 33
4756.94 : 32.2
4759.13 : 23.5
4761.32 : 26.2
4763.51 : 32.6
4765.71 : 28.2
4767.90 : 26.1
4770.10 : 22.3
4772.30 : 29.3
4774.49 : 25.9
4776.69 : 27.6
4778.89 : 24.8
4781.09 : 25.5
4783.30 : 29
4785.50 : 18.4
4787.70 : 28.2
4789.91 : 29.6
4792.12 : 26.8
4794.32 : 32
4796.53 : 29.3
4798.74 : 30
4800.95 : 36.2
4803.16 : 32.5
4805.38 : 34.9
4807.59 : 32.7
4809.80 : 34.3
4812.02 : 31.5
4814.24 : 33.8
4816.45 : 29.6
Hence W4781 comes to 1.1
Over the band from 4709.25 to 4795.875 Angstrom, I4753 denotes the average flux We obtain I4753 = 30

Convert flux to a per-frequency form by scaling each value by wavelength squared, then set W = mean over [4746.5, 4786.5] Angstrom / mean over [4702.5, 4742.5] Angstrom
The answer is 0.89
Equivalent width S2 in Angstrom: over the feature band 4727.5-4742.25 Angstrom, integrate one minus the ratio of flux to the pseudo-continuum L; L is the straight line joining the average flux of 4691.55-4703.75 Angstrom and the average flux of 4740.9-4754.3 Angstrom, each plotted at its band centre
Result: 0.4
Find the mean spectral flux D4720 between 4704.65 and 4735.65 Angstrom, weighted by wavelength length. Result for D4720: 33.1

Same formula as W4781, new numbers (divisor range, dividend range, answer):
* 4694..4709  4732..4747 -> 0.88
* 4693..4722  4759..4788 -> 0.79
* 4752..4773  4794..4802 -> 1.11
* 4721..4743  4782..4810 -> 0.92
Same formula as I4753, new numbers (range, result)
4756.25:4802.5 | 27.8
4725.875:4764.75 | 31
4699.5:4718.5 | 31.4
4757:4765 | 28.1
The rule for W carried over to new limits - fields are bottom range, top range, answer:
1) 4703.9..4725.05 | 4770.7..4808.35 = 0.92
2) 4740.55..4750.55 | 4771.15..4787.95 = 0.89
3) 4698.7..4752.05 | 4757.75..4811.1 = 0.91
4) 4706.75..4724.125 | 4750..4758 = 1.04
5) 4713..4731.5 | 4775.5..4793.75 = 0.81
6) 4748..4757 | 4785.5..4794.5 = 0.84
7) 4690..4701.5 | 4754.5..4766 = 0.82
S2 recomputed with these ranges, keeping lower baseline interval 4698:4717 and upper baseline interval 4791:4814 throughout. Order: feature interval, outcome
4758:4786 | 5.02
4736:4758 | 0.79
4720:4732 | -1.26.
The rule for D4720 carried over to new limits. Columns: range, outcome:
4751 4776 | 28.6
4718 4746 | 32.6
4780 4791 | 26.1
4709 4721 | 32.4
